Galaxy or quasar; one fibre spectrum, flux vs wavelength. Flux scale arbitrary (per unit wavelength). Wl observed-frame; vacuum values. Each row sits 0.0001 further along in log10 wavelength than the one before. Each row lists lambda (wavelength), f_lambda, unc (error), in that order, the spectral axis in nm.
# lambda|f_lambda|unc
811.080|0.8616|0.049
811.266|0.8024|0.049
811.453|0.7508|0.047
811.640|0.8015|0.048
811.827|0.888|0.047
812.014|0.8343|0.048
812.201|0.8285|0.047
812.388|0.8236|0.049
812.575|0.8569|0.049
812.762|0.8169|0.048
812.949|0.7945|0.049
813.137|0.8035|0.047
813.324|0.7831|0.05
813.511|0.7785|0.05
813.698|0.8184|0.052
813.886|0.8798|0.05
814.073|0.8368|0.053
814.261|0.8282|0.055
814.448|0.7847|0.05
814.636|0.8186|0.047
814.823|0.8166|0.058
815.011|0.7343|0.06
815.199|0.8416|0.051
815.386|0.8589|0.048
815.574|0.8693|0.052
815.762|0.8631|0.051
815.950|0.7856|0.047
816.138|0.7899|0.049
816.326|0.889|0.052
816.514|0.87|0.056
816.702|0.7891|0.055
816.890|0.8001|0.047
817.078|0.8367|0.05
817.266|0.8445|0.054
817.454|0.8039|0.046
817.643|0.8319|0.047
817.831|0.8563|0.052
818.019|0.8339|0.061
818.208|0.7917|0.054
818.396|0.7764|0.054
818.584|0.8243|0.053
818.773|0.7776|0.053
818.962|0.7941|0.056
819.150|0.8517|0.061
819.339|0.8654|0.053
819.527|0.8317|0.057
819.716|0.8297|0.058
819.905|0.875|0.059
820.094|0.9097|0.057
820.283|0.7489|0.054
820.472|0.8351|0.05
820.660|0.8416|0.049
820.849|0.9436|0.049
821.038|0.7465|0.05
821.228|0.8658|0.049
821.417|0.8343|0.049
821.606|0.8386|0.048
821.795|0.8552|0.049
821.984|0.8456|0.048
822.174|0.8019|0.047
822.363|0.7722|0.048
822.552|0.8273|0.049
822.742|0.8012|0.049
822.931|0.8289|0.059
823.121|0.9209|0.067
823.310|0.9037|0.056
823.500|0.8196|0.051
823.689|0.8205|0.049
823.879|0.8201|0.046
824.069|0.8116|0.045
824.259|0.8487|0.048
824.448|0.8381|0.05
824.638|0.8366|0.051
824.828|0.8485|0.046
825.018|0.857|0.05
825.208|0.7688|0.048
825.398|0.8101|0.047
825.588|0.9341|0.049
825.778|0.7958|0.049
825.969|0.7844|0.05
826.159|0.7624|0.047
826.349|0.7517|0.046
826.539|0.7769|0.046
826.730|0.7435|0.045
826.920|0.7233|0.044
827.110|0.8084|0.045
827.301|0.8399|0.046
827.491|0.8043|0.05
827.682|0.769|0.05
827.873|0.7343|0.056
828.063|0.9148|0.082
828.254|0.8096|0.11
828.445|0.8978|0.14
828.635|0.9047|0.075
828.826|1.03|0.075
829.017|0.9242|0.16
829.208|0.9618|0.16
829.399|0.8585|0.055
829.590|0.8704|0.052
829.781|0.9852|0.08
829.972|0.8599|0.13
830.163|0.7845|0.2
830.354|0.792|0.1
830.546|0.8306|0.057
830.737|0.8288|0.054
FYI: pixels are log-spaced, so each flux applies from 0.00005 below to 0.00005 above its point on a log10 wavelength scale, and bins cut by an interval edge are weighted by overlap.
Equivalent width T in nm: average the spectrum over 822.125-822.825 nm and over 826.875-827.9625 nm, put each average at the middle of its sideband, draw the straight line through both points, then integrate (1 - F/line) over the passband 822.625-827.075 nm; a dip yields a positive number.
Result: -0.14 nm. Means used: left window 0.801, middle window 0.818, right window 0.782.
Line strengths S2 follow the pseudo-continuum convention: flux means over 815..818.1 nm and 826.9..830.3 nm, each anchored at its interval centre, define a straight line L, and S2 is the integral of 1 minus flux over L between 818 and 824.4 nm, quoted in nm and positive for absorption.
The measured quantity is 0.087 nm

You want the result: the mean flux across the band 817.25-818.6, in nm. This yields 0.819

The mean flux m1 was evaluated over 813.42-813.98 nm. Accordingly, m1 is 0.826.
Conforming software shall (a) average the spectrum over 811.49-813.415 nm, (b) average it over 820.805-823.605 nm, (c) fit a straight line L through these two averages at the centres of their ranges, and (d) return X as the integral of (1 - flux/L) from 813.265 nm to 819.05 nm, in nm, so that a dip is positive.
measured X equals 0.05 nm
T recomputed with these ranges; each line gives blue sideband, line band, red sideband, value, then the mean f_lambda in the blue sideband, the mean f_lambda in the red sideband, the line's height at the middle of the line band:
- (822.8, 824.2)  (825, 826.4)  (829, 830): 0.10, 0.845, 0.912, 0.87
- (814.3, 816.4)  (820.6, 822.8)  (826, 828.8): -0.04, 0.822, 0.808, 0.815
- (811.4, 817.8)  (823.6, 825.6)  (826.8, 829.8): 0.04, 0.823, 0.861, 0.851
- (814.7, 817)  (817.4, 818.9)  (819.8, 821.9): 0.04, 0.826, 0.845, 0.835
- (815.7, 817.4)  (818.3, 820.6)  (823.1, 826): 0.01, 0.829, 0.838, 0.832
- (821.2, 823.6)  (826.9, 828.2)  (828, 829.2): 0.14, 0.839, 0.917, 0.904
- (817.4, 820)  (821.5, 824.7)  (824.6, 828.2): -0.09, 0.825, 0.803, 0.812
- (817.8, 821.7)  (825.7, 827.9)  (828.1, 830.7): 0.24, 0.832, 0.885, 0.87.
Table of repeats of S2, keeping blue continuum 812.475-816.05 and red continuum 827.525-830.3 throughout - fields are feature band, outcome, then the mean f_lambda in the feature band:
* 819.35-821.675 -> 0.00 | 0.843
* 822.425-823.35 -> 0.00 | 0.851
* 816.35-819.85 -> 0.04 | 0.825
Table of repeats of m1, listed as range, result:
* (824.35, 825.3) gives 0.831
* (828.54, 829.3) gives 0.955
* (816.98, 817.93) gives 0.835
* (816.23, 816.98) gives 0.837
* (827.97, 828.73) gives 0.882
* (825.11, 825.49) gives 0.79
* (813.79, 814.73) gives 0.83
